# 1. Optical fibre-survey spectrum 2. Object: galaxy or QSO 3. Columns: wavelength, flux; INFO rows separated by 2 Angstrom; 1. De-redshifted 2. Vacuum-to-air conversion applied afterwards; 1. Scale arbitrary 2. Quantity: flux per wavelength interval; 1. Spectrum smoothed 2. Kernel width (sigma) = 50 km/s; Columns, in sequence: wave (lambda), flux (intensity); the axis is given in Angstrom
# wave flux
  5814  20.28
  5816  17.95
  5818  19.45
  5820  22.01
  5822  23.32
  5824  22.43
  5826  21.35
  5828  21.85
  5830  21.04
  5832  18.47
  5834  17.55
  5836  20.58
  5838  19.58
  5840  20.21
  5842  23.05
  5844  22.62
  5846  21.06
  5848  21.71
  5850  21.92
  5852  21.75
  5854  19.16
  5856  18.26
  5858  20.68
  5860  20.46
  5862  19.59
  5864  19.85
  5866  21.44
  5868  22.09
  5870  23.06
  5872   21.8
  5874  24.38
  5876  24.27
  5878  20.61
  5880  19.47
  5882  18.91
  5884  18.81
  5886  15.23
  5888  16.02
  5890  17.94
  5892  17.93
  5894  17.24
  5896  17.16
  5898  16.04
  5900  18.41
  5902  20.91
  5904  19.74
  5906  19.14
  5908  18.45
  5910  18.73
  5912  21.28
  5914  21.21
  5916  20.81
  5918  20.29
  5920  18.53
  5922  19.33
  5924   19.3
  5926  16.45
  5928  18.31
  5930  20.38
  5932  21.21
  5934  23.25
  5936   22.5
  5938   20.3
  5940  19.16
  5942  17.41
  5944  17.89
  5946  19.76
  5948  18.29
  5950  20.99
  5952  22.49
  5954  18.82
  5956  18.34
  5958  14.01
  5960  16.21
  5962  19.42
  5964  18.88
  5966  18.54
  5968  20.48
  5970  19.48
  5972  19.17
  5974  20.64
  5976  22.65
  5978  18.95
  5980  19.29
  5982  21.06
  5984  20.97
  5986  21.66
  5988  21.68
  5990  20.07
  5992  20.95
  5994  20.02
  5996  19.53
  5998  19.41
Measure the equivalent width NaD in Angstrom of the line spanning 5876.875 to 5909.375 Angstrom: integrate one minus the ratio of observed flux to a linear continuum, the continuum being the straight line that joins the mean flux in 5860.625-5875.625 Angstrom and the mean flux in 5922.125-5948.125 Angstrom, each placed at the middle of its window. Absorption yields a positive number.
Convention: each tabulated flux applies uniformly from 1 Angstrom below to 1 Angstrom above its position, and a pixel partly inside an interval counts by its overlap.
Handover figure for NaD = 4.2 Angstrom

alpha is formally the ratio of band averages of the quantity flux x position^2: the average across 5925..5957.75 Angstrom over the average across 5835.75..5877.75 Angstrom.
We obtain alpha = 0.95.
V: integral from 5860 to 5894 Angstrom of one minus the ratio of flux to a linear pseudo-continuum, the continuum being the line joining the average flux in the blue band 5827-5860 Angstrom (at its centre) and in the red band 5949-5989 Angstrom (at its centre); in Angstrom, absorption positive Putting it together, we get 0.6 Angstrom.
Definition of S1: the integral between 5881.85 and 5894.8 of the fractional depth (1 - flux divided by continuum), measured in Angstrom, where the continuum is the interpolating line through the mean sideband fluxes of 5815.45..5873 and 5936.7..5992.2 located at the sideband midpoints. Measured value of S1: 1.9 Angstrom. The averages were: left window 20.9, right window 19.6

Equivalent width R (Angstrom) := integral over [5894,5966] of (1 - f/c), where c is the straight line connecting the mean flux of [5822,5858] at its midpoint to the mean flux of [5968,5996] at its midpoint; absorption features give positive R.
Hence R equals 4.9 Angstrom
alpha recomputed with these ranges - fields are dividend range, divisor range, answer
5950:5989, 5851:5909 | 1.03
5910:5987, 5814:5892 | 0.99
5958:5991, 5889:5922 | 1.06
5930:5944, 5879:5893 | 1.17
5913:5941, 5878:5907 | 1.12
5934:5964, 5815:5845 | 0.96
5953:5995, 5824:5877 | 0.97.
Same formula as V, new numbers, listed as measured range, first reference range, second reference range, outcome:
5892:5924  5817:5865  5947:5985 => 1.4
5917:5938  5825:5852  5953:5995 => 0.1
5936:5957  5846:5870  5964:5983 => 0.7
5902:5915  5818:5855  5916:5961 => 0.0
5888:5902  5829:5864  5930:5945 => 1.9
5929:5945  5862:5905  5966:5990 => -0.2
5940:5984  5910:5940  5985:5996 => 2.7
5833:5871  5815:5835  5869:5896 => -1.3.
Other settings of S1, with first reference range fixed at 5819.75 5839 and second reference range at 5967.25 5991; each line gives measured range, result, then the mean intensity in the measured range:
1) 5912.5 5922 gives 0.2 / 20.2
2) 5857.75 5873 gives -0.3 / 21.1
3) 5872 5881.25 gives -0.6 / 22.1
